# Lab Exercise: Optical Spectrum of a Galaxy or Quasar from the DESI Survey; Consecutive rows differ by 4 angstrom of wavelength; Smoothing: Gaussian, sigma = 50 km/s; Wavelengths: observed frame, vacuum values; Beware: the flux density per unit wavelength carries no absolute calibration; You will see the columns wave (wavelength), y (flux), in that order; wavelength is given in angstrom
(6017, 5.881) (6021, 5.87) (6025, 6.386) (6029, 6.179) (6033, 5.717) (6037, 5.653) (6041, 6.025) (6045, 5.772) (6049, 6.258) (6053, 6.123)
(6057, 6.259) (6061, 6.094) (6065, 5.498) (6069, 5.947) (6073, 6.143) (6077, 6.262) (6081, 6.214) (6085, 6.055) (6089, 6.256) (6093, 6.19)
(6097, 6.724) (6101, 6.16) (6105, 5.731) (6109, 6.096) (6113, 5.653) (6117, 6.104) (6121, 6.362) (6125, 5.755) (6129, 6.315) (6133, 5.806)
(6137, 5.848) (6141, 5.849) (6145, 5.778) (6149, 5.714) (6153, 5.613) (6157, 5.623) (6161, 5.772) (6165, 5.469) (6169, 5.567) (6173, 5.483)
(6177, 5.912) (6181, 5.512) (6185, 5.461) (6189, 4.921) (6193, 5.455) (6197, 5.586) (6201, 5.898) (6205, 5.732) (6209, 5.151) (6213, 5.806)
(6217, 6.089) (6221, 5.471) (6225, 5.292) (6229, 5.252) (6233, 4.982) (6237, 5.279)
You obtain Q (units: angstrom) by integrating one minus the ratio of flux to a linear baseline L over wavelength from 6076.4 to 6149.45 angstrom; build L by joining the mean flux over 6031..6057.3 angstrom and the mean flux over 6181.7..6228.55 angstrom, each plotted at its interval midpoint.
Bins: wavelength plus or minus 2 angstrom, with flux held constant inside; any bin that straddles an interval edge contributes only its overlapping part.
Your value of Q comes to -3.5 angstrom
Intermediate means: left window 5.95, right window 5.52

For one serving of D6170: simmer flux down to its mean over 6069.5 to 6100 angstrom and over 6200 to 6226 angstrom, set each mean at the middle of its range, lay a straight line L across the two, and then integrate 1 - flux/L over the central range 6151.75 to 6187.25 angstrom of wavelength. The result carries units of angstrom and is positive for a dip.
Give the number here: 1.5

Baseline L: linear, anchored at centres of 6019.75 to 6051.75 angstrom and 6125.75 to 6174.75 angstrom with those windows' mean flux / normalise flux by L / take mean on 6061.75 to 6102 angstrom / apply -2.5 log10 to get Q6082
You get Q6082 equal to -0.05 mag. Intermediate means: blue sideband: 5.99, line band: 6.14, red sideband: 5.74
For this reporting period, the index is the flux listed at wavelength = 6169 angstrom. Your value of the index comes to 5.567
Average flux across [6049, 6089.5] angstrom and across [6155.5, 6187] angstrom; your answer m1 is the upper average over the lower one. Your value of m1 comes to 0.92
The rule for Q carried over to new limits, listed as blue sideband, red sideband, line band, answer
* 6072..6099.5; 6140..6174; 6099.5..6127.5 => 0.2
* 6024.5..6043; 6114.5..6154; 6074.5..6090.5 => -0.7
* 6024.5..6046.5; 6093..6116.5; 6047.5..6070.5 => -0.2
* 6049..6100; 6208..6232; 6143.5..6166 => 0.5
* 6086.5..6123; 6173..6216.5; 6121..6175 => 0.9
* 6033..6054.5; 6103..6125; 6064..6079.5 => -0.1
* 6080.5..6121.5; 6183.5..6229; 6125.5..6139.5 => 0.0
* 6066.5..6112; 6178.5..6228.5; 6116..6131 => -0.4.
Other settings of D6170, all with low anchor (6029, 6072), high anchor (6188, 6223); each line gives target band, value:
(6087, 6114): -1.4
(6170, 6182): 0.0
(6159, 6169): 0.1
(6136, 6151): -0.2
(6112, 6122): -0.4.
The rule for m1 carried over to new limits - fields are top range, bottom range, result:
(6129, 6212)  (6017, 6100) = 0.93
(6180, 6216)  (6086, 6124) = 0.90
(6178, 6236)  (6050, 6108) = 0.89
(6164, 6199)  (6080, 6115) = 0.90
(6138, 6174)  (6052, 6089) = 0.93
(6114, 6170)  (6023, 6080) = 0.97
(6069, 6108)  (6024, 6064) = 1.03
